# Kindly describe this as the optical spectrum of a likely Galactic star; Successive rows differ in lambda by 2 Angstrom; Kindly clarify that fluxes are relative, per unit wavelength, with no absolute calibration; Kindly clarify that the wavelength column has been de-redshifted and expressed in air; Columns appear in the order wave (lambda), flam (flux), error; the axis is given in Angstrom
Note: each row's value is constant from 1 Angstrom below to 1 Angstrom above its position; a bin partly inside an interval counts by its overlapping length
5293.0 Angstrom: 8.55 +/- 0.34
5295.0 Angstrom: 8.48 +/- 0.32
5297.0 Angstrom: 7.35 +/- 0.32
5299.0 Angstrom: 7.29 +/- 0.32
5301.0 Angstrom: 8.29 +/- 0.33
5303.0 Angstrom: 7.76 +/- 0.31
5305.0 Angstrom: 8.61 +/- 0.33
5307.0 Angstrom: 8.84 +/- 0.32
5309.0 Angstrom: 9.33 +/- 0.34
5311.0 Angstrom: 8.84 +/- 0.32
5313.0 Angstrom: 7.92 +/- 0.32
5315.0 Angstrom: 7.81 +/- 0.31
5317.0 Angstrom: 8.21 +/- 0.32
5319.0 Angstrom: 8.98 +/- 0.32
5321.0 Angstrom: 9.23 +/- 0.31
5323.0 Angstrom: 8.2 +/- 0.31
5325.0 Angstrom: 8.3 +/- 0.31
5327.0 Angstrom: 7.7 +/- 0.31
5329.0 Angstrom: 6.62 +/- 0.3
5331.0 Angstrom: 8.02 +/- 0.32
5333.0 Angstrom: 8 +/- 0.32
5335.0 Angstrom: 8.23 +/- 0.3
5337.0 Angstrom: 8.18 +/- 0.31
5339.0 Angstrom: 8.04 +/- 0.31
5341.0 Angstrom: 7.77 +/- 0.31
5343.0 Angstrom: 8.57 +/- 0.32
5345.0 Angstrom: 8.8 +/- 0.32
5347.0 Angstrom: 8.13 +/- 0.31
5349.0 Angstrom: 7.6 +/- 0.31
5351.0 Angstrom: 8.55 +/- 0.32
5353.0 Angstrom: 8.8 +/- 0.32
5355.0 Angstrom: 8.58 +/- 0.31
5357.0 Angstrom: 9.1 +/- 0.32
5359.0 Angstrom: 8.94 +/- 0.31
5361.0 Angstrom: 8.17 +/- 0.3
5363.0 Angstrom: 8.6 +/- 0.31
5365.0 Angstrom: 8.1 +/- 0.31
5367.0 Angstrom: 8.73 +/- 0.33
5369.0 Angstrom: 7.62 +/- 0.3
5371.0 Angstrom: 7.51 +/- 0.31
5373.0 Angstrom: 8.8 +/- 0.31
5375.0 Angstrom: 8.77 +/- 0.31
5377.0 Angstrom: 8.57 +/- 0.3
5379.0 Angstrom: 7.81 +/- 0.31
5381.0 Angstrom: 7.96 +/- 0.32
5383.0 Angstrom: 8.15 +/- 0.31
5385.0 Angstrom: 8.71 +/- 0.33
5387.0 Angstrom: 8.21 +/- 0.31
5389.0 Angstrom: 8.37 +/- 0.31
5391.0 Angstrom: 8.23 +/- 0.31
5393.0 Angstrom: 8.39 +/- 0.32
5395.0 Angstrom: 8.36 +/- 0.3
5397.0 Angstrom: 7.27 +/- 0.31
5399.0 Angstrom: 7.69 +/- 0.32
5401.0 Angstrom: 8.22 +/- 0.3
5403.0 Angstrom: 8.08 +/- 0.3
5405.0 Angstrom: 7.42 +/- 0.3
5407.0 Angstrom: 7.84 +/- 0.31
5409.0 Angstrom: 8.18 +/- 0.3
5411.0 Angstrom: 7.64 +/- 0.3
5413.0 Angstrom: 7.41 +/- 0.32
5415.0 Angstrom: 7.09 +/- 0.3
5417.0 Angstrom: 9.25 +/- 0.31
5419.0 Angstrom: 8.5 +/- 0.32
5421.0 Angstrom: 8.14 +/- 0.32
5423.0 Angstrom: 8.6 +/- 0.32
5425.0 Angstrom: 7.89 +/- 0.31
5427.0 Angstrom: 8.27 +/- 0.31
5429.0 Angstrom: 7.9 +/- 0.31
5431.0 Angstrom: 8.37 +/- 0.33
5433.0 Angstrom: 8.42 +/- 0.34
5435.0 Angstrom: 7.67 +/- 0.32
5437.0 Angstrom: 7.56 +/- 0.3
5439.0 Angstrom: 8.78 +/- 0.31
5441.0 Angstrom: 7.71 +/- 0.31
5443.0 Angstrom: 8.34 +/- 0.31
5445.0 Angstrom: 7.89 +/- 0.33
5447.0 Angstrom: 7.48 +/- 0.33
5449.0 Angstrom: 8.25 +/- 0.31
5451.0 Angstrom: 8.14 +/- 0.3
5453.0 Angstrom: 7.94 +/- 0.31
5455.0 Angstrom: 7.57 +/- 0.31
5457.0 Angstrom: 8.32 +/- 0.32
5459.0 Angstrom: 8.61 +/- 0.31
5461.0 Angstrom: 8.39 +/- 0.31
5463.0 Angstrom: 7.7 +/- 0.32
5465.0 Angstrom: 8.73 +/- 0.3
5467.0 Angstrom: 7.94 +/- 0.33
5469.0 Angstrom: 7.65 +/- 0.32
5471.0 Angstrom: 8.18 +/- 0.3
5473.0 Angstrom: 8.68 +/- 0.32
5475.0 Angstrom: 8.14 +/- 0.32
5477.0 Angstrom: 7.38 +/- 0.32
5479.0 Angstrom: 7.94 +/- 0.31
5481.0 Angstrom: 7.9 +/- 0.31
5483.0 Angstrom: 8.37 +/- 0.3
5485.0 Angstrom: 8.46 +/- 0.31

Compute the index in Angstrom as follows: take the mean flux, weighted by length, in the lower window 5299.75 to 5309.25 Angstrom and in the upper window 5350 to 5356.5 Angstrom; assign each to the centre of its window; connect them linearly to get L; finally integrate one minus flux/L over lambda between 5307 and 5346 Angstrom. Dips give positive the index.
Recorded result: 1.4 Angstrom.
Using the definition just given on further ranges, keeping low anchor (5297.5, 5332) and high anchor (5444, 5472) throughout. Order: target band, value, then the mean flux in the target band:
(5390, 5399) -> 0.1 Angstrom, 8.02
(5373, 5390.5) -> -0.4 Angstrom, 8.34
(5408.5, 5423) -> 0.1 Angstrom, 8.06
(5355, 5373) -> -0.5 Angstrom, 8.38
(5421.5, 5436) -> -0.1 Angstrom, 8.16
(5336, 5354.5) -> -0.2 Angstrom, 8.28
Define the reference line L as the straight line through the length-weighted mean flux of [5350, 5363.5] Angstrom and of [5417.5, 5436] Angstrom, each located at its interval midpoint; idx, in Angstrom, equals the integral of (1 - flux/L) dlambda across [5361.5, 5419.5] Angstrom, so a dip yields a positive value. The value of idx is 2.4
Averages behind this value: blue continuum 8.68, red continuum 8.22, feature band 8.12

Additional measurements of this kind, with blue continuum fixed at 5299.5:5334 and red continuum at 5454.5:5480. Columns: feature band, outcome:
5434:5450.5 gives 0.3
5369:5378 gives -0.1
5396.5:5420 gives 0.8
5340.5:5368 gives -0.8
